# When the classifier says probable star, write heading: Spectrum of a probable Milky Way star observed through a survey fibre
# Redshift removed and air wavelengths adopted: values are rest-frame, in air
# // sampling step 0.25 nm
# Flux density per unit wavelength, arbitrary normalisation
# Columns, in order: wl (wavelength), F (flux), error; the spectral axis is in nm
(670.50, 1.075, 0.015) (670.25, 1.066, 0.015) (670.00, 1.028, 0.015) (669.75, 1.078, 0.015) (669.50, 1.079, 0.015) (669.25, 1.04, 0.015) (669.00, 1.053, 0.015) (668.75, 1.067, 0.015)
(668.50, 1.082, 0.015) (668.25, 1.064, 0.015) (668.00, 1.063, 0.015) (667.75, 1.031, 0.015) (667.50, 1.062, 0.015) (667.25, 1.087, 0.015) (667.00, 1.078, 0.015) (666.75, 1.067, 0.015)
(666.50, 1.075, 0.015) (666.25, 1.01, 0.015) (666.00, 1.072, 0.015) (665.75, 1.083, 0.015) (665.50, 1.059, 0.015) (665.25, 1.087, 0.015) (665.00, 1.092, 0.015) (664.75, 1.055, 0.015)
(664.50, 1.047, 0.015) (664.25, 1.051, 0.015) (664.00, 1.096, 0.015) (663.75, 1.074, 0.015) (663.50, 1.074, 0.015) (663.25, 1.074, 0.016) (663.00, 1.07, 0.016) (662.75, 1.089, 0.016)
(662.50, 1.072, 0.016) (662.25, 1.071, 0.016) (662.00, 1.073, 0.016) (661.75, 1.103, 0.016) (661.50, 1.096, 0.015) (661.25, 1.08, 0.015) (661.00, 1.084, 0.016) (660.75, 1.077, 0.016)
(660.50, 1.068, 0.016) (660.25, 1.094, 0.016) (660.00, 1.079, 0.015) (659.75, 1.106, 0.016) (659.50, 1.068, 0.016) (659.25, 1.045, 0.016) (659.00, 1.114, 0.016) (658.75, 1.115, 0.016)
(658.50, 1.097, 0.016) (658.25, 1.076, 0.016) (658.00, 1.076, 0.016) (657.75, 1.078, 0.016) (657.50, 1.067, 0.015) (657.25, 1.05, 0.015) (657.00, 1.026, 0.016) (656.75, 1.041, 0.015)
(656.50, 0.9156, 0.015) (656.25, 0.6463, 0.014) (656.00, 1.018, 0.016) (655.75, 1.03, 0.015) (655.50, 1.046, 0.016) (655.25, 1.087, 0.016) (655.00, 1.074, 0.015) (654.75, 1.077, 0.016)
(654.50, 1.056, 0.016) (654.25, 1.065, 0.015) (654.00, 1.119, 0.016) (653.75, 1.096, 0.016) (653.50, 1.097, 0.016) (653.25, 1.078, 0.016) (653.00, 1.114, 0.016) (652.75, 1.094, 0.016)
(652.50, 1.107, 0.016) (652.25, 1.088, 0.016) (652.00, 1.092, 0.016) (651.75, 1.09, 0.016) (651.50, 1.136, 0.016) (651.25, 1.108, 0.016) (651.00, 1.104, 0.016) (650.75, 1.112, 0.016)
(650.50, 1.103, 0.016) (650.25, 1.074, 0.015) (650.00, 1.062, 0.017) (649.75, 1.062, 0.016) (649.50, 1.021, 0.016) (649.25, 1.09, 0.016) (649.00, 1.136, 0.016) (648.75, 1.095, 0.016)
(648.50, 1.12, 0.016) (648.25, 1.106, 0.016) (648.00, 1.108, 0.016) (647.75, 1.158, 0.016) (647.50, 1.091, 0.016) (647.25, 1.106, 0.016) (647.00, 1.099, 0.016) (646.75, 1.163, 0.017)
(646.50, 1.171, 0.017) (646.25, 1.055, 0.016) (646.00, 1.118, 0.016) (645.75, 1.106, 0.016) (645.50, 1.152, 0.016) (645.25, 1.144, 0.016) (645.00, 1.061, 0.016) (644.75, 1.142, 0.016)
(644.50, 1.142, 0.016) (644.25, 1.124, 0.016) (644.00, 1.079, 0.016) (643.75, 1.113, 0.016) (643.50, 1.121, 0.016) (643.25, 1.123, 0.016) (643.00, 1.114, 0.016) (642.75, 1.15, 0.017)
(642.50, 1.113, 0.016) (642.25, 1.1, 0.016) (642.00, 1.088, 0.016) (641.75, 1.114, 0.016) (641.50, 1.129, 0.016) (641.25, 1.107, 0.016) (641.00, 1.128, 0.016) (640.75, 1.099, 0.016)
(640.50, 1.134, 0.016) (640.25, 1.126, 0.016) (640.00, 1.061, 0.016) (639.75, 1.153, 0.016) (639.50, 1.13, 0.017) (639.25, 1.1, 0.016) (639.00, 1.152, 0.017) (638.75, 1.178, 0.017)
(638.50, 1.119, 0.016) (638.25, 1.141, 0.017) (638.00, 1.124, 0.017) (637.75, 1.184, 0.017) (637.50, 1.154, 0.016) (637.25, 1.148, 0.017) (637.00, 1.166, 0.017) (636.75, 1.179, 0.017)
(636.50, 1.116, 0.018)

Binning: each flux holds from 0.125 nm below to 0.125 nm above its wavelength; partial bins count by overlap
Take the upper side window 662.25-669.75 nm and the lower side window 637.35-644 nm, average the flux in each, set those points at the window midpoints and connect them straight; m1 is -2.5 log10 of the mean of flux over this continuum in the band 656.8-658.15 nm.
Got 0.03 mag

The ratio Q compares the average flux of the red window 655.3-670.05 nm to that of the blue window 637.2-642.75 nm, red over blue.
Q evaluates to 0.94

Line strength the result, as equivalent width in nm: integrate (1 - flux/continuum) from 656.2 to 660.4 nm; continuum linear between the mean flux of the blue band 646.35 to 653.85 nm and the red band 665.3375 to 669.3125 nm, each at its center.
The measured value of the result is 0.14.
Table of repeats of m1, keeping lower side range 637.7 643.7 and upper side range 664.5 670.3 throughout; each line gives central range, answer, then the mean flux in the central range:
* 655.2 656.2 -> 0.08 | 1.01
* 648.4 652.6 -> 0.01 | 1.09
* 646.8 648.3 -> -0.01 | 1.11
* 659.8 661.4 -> 0.00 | 1.08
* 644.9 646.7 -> -0.01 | 1.12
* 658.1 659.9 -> -0.01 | 1.09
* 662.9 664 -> 0.00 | 1.08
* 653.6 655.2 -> 0.01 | 1.08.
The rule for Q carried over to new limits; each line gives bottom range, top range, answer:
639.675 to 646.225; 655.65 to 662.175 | 0.94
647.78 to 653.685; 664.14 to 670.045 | 0.97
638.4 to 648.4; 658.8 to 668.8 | 0.96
